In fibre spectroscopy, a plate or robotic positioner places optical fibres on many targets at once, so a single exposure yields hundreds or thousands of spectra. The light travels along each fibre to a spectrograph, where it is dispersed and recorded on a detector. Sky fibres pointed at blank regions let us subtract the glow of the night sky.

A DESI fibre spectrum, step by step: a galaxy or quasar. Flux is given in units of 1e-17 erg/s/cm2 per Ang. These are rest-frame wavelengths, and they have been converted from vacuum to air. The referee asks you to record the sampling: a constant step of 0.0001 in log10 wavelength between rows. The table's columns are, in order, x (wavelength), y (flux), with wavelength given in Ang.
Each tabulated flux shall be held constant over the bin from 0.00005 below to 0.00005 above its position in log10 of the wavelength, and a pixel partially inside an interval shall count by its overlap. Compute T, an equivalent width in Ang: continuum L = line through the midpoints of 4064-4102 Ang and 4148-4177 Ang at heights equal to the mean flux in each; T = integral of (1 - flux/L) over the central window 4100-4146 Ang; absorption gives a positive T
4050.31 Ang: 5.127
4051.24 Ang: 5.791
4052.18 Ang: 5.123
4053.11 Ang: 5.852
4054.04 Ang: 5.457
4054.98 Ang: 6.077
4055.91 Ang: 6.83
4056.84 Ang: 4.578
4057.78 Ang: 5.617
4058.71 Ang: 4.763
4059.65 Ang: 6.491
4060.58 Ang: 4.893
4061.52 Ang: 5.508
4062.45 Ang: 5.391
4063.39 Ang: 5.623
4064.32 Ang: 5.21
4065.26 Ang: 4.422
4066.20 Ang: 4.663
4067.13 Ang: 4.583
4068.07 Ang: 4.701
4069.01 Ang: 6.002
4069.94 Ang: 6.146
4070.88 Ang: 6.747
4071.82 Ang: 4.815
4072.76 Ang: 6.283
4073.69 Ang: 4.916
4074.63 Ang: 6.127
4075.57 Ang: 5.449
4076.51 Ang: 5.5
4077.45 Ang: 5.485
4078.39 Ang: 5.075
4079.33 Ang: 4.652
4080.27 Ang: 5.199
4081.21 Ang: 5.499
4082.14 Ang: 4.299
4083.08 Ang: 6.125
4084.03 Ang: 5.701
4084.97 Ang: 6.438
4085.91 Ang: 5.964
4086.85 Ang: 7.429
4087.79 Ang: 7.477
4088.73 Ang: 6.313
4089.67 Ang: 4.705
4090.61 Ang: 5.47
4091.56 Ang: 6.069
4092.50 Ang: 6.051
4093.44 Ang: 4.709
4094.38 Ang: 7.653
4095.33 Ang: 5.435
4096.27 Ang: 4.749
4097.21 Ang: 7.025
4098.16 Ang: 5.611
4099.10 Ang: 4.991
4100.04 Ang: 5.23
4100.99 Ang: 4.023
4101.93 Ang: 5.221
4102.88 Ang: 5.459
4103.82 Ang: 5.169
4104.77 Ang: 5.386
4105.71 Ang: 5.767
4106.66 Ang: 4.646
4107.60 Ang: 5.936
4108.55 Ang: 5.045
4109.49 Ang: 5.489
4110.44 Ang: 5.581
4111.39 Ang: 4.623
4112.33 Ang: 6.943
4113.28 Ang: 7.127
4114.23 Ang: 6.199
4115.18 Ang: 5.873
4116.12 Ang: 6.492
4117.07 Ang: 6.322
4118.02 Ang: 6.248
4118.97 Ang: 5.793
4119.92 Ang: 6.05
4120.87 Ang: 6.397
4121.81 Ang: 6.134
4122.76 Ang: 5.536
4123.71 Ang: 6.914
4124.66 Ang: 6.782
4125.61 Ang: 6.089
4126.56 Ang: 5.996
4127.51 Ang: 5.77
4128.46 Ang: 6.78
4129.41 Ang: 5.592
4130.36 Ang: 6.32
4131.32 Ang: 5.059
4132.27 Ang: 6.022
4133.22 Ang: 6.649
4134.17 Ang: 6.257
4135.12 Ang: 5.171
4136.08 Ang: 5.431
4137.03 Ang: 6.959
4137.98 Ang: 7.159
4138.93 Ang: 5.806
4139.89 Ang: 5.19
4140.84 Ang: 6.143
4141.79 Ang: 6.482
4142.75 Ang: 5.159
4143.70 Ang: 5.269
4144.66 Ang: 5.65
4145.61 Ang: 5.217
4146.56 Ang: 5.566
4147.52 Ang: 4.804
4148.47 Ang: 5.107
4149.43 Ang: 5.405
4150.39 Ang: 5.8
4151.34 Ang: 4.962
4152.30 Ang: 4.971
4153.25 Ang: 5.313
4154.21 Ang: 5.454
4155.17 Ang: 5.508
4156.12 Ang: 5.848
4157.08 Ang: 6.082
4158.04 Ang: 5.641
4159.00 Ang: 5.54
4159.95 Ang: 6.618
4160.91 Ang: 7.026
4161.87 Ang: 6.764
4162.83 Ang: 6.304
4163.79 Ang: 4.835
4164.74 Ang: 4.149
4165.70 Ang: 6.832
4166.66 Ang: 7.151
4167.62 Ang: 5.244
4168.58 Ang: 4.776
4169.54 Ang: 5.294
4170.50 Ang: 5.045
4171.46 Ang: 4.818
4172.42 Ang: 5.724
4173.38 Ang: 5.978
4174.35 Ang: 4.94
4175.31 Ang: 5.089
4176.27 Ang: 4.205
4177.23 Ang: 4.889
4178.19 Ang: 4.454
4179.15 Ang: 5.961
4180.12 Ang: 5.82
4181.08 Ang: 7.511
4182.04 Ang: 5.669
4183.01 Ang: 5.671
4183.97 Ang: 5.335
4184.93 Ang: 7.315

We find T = -2.49 Ang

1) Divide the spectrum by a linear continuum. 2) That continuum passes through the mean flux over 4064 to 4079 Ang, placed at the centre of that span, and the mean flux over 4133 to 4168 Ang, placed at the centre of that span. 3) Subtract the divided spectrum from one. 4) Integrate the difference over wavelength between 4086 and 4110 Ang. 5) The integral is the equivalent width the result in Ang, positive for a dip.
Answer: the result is -0.6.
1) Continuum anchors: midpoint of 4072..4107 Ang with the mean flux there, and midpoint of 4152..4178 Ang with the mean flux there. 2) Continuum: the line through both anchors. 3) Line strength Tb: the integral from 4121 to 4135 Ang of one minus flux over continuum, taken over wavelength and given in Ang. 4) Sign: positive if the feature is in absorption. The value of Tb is -1.4 Ang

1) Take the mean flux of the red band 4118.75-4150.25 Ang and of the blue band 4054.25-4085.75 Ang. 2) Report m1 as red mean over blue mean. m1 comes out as 1.1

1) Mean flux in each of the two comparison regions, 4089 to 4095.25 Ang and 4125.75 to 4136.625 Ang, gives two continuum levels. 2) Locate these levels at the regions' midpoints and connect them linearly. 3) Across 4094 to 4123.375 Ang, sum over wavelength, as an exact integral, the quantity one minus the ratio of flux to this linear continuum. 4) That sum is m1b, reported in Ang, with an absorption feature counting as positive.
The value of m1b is 0.4 Ang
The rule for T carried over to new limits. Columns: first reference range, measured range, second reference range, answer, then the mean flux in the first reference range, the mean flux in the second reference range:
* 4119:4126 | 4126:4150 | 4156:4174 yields 1.1 Ang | 6.25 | 5.76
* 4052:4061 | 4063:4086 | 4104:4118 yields 1.0 Ang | 5.59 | 5.82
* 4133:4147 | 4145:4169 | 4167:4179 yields -0.8 Ang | 5.86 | 5.09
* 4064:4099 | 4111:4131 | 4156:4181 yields -2.0 Ang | 5.64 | 5.6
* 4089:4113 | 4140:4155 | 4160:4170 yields 0.9 Ang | 5.5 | 5.87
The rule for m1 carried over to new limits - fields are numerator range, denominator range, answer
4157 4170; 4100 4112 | 1.13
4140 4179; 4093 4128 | 0.95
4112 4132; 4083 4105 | 1.08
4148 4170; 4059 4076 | 1.05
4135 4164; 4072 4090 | 1.00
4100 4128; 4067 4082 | 1.07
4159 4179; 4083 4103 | 0.95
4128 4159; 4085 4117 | 0.99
